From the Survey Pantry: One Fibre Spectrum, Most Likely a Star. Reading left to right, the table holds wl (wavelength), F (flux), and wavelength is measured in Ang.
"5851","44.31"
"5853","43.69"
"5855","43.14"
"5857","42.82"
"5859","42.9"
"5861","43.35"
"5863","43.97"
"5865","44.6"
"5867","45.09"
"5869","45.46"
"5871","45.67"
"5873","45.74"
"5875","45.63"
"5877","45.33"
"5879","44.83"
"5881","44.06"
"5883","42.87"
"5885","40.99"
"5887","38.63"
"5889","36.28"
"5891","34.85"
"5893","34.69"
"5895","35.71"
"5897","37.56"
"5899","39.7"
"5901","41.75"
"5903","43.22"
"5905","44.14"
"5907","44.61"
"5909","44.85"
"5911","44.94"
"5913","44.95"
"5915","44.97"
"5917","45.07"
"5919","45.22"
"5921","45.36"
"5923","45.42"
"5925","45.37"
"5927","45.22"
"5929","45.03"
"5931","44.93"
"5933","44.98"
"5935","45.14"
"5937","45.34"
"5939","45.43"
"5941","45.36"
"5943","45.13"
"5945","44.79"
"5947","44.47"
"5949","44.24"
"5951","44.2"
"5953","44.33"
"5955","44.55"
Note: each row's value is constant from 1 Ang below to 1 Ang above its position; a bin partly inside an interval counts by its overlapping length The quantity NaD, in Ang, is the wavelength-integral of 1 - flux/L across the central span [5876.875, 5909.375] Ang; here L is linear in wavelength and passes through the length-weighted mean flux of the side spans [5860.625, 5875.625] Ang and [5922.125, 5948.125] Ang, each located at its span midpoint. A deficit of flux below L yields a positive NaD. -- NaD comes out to 3.2 Ang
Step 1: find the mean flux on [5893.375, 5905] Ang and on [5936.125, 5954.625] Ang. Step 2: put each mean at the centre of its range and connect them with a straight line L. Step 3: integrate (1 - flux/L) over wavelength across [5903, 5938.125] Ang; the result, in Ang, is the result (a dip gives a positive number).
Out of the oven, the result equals -2.5 Ang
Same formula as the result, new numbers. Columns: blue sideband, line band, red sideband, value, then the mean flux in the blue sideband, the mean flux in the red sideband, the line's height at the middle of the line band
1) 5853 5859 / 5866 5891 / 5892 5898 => -2.6 Ang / 43.1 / 36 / 39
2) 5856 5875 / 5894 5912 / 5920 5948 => 1.2 Ang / 44.5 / 45.1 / 44.8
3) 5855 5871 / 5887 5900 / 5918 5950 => 2.3 Ang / 44.1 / 45.1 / 44.5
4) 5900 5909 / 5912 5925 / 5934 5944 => -0.3 Ang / 43.6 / 45.3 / 44.3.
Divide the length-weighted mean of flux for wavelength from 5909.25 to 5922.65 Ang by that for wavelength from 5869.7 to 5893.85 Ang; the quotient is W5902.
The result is 1.08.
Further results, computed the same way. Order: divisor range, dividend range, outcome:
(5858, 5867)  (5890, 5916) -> 0.94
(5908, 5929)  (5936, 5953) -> 0.99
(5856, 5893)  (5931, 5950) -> 1.05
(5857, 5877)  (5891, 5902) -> 0.84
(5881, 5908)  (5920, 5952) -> 1.13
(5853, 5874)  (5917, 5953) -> 1.02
